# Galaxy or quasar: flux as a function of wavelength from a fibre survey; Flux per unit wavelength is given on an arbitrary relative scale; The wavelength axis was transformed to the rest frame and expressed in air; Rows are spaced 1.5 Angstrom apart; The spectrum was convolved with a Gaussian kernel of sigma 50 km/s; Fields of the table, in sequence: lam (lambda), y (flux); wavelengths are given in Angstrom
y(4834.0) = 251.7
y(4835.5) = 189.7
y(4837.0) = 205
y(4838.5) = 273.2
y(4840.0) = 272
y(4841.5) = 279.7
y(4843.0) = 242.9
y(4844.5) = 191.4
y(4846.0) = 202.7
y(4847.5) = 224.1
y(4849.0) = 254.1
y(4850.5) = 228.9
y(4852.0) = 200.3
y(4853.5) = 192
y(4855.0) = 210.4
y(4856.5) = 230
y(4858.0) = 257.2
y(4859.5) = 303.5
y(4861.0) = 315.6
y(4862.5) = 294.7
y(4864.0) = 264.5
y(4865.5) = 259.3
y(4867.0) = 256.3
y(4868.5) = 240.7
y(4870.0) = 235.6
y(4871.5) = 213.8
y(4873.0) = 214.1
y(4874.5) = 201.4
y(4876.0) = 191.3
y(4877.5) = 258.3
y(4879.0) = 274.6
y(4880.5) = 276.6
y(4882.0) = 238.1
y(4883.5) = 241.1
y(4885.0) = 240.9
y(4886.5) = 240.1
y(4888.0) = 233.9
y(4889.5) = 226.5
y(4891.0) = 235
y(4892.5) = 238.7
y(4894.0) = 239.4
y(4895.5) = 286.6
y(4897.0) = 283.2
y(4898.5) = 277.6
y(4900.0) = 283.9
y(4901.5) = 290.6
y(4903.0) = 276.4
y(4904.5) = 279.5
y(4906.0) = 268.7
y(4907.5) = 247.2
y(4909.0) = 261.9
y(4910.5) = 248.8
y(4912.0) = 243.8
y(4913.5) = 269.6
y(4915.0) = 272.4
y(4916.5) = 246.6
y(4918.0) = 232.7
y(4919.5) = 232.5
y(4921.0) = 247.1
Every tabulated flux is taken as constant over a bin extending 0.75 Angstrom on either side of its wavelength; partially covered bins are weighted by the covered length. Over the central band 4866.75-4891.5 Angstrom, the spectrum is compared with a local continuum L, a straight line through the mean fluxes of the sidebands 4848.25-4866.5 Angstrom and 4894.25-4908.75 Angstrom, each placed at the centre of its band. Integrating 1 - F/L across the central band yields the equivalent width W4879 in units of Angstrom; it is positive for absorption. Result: 2.5 Angstrom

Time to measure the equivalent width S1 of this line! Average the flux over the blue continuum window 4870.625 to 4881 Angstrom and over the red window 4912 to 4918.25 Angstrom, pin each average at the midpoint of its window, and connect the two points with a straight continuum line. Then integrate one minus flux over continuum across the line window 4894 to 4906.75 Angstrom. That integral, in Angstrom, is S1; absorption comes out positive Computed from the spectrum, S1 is -1.6 Angstrom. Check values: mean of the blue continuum 232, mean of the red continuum 256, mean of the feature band 278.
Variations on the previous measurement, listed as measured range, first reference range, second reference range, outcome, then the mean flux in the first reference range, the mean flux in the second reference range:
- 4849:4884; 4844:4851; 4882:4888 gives -2.0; 221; 240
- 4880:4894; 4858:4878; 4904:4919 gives 0.7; 250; 256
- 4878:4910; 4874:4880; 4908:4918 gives -1.9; 235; 255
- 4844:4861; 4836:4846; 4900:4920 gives 0.8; 240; 261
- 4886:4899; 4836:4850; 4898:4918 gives 0.4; 237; 265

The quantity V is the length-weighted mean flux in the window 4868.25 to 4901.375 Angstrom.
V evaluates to 245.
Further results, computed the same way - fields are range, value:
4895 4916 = 270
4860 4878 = 246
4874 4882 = 241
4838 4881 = 243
